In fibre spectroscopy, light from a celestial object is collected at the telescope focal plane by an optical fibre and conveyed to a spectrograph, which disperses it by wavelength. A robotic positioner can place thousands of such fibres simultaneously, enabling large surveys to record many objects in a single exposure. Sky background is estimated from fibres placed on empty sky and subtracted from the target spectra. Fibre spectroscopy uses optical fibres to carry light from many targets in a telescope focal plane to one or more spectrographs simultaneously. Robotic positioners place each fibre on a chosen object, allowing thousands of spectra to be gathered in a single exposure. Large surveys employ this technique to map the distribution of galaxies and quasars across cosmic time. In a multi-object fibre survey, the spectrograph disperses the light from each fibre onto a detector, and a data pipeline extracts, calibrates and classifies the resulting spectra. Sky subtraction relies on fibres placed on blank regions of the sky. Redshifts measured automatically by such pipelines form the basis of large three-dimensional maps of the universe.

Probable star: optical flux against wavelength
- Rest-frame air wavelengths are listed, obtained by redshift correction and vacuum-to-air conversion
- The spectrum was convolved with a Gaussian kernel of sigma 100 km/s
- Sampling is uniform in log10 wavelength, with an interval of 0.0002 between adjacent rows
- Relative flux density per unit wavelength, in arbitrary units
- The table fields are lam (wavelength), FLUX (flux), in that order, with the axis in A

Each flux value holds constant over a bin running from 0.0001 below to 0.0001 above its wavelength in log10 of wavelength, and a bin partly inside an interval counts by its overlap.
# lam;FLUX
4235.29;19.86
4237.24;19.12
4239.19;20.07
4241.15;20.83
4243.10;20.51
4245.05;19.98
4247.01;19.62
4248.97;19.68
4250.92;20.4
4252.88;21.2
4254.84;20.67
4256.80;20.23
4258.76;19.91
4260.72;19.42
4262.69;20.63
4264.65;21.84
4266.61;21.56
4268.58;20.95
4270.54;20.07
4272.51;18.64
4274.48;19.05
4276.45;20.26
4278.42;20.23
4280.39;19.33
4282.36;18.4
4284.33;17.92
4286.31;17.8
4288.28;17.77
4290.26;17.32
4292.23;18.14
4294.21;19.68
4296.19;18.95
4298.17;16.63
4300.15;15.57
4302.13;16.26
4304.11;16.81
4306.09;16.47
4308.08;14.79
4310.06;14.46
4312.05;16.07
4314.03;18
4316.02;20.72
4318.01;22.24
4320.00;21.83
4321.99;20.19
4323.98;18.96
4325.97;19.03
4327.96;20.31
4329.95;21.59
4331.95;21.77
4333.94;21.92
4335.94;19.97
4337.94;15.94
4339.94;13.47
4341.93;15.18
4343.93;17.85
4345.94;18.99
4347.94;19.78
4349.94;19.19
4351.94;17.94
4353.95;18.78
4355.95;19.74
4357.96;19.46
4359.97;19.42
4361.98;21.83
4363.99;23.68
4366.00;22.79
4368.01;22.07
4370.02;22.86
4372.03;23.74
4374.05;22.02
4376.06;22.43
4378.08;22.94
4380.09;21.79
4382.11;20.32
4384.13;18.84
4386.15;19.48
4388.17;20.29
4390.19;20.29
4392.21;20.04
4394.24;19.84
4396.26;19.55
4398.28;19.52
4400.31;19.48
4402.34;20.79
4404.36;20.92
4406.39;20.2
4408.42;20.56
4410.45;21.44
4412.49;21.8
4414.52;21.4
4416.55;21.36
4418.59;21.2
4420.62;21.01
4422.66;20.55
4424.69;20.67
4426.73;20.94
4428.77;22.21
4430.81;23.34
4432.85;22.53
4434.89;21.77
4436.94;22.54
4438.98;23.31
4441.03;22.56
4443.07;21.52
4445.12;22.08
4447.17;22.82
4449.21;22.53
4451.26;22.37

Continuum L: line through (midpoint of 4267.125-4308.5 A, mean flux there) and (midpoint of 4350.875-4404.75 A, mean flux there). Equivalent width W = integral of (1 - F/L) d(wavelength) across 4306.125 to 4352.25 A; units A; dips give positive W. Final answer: 1.71 A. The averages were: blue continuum 18.2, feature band 18.7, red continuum 20.8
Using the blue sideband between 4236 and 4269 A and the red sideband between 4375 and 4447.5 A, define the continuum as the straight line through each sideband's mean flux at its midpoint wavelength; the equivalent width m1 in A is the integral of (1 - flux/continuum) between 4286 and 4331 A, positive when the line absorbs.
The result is 5.2 A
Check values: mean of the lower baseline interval 20.4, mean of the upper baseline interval 21.2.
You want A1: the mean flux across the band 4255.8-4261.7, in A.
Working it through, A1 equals 19.9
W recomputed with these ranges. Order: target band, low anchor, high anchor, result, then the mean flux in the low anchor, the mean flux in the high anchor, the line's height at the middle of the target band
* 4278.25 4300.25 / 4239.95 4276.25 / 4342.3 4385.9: 2.4 A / 20.3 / 20.7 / 20.4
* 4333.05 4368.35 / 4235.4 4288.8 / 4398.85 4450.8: 2.6 A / 19.9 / 21.6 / 20.8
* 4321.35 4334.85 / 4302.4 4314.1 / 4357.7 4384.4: -2.0 A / 16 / 21.9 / 17.8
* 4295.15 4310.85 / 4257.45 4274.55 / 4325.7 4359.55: 2.7 A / 20.3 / 18.9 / 19.6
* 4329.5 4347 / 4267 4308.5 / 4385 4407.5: 0.6 A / 18.2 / 20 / 19.1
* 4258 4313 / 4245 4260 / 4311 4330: 4.5 A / 20.2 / 19.8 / 20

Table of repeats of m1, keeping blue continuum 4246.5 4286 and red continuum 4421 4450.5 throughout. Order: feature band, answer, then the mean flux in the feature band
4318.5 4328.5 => 0.25 A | 20.2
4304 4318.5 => 2.27 A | 17.3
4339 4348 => 1.78 A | 16.8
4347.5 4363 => 1.15 A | 19.5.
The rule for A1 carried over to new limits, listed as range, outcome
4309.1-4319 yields 18.3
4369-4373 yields 23.3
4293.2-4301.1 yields 17.7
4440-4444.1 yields 22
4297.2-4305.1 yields 16.3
